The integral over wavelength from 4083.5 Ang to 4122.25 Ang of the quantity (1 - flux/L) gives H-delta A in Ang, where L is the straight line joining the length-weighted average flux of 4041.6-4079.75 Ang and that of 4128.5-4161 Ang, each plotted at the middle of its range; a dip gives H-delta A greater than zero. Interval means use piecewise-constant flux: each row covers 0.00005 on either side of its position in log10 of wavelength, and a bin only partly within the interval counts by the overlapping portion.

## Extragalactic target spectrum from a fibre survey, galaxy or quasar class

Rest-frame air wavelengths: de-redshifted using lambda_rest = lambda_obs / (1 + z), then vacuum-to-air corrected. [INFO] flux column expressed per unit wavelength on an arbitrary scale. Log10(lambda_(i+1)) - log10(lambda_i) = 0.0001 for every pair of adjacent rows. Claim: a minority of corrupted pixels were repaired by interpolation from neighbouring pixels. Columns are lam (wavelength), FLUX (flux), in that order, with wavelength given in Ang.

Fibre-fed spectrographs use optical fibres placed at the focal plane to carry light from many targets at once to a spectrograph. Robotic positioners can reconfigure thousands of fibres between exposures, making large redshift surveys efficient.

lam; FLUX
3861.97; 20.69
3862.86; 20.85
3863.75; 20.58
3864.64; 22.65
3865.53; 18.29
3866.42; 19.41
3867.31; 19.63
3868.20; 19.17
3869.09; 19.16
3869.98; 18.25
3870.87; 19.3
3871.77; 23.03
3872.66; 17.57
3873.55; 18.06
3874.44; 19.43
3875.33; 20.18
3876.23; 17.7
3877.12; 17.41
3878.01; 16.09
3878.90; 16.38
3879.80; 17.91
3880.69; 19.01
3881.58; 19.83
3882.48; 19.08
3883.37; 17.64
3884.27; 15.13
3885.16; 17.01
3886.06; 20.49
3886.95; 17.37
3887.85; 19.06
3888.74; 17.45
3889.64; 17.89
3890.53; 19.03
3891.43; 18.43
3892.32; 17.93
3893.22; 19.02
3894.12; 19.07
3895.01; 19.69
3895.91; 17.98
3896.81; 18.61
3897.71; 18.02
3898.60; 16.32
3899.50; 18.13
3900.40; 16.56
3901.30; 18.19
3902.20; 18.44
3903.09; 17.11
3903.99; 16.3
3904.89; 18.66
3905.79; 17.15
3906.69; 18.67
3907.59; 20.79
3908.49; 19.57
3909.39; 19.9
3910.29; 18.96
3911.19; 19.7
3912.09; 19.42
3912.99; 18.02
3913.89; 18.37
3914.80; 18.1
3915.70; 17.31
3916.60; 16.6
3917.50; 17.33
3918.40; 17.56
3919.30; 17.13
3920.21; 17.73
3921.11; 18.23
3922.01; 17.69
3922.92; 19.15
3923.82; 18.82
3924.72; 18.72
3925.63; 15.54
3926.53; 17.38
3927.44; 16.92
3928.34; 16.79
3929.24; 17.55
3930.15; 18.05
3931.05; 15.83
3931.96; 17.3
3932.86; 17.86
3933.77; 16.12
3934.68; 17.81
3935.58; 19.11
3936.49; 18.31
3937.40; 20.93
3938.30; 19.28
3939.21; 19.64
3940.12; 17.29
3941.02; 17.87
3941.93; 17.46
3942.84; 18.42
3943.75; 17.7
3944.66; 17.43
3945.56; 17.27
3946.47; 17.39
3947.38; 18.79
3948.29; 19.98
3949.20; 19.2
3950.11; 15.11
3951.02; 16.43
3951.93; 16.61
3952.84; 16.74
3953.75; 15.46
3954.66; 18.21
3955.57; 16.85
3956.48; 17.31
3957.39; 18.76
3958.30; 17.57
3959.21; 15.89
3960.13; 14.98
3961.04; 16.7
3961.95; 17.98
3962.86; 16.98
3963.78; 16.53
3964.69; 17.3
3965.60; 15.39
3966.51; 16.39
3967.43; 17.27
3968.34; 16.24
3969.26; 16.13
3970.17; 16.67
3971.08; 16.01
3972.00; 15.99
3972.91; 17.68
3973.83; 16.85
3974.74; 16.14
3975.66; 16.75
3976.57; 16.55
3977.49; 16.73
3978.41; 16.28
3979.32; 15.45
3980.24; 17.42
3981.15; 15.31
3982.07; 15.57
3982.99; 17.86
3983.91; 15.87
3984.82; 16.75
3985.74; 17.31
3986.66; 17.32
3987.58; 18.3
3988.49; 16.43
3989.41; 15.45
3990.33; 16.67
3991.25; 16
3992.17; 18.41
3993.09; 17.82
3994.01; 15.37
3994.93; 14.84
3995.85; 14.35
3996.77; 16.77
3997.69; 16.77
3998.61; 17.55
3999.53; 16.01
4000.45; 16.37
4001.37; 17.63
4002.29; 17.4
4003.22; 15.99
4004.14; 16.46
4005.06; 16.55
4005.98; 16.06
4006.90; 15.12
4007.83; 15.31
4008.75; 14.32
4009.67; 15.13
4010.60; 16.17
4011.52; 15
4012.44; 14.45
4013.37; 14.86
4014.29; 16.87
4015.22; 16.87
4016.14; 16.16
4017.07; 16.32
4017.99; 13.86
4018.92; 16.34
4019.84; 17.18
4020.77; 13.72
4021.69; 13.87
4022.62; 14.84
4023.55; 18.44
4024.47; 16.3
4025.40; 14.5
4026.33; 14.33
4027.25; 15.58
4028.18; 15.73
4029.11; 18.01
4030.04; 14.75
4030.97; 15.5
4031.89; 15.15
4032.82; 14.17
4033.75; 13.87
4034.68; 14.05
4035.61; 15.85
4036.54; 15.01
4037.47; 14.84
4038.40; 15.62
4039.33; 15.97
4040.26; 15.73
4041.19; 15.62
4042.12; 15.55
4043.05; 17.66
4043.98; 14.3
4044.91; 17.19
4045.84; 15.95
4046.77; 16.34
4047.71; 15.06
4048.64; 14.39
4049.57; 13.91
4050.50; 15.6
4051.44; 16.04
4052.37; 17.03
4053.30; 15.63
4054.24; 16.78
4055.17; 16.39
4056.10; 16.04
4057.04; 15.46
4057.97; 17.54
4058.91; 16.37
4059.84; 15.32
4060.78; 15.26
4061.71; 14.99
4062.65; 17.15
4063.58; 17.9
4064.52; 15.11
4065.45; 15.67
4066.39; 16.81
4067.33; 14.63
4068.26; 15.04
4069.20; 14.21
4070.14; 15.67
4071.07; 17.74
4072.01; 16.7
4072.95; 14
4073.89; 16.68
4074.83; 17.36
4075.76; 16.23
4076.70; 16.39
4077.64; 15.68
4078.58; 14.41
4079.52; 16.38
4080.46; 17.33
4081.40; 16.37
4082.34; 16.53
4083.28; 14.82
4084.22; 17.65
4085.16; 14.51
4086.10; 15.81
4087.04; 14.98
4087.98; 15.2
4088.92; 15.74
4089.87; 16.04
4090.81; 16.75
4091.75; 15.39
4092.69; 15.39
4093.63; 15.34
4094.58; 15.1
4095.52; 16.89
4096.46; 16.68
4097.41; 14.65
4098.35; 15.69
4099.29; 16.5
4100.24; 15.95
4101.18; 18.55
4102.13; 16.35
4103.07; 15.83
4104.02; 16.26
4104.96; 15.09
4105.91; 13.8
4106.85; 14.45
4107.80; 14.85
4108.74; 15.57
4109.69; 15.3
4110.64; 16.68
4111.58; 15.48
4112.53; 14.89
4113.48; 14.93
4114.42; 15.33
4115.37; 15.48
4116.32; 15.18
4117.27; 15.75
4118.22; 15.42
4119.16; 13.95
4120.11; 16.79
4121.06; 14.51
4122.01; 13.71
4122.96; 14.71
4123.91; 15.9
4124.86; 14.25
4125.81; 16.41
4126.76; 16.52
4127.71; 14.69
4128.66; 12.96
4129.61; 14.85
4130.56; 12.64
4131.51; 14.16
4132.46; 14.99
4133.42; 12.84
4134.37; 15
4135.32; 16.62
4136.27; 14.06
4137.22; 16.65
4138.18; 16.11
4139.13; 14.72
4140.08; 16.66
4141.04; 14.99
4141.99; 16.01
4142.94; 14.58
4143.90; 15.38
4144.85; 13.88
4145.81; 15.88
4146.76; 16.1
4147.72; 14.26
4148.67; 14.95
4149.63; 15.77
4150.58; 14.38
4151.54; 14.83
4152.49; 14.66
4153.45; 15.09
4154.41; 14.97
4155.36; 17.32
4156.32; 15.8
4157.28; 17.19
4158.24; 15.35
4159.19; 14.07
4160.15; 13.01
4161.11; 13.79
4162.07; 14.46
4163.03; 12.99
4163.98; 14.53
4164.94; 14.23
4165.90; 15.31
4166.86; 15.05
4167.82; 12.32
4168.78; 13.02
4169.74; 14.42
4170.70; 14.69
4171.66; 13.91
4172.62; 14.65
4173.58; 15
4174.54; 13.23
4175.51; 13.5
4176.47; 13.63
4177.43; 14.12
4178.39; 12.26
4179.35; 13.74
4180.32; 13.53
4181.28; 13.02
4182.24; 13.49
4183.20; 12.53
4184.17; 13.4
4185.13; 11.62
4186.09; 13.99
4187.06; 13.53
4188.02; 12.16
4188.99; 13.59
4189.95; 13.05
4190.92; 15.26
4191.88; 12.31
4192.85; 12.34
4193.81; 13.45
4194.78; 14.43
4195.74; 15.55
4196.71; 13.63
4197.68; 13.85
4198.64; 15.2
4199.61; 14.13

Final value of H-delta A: -0.3 Ang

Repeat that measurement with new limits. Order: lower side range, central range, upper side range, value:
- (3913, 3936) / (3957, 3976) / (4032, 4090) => 0.4 Ang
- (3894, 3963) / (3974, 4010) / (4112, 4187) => 1.1 Ang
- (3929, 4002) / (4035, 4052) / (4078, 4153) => 0.6 Ang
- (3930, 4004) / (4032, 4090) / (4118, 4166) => 0.5 Ang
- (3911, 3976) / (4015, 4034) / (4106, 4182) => 1.0 Ang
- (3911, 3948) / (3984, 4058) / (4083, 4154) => 3.4 Ang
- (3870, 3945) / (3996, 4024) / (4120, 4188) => 1.2 Ang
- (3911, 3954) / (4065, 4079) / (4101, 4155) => 0.1 Ang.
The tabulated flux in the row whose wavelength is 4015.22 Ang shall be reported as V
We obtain 16.87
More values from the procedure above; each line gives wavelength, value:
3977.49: 16.73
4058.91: 16.37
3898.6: 16.32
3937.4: 20.93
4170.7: 14.69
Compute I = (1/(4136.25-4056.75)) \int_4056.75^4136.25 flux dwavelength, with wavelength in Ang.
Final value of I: 15.6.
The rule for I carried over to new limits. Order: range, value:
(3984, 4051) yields 15.8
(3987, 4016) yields 16.2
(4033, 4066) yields 15.7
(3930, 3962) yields 17.6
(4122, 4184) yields 14.6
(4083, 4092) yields 15.7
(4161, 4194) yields 13.6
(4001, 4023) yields 15.7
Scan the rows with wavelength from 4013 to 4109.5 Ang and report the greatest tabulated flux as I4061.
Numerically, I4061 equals 18.55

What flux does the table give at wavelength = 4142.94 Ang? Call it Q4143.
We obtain 14.58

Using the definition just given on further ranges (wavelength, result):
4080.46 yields 17.33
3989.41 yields 15.45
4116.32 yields 15.18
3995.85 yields 14.35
